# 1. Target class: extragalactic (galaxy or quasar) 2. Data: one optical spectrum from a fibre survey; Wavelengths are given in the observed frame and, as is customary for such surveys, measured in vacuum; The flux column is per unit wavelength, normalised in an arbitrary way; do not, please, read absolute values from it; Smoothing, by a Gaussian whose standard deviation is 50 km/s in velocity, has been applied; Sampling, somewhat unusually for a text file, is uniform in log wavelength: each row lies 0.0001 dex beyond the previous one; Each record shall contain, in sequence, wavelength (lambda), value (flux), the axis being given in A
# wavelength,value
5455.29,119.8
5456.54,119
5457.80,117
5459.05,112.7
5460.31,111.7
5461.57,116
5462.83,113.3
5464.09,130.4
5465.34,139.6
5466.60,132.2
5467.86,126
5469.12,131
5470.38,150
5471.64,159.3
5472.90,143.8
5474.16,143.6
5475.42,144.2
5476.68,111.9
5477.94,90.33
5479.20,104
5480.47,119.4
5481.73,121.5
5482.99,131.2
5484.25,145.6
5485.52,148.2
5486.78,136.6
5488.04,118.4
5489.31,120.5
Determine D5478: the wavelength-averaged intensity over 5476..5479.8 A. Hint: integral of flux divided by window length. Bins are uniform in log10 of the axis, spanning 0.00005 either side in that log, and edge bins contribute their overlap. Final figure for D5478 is 103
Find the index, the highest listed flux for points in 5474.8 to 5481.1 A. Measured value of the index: 144.2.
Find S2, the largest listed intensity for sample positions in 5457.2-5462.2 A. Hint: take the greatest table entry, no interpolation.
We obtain 117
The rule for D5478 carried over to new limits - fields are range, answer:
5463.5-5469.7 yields 132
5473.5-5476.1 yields 143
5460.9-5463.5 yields 115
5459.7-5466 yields 122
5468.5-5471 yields 140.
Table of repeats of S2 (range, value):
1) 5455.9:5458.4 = 119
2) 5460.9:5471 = 150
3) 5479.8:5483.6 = 131.2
